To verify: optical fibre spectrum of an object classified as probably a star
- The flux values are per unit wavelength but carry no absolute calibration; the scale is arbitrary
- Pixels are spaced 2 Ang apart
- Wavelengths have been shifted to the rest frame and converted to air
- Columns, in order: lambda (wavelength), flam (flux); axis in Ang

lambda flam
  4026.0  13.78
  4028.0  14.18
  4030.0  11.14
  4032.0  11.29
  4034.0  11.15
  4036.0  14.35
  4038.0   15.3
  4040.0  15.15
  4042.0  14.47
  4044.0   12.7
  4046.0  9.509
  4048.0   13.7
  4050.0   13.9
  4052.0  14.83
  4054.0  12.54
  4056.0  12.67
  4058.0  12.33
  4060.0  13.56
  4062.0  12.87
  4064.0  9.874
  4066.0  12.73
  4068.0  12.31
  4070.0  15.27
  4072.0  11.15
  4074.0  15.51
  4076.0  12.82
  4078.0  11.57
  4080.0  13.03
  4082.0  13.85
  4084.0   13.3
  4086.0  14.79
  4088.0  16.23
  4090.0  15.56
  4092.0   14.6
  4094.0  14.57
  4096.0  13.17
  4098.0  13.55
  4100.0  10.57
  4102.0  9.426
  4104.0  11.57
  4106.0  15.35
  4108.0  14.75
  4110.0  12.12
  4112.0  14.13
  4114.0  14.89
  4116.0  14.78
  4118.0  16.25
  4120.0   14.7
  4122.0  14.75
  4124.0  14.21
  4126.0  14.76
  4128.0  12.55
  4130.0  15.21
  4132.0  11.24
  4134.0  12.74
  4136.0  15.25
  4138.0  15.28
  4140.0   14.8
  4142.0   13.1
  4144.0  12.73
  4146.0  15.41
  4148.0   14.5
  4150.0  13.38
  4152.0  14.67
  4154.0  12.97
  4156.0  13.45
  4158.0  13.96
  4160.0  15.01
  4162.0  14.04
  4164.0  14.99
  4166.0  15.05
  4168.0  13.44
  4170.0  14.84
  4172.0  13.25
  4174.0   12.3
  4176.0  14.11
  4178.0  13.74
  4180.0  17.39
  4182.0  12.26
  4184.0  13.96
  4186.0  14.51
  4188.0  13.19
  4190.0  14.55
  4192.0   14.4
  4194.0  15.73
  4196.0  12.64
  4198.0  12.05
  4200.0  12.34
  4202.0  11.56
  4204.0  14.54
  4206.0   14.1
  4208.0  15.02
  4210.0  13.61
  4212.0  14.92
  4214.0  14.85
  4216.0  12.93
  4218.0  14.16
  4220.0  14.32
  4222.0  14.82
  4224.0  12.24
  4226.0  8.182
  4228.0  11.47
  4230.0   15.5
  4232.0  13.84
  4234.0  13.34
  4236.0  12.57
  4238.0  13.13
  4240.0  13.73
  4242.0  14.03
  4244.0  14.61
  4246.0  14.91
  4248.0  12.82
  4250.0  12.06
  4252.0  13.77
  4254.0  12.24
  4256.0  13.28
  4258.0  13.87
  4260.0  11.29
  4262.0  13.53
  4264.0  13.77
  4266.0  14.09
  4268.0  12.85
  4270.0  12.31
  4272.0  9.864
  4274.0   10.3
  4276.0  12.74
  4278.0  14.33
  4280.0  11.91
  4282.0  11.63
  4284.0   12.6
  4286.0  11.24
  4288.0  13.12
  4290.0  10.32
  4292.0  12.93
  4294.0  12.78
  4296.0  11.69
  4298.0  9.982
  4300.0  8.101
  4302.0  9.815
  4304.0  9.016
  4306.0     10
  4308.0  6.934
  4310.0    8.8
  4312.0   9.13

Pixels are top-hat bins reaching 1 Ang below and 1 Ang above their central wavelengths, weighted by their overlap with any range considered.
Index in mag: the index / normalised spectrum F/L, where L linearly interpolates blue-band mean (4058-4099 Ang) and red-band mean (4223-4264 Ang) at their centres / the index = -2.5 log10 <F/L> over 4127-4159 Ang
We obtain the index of -0.04 mag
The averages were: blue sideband 13.5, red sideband 13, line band 13.8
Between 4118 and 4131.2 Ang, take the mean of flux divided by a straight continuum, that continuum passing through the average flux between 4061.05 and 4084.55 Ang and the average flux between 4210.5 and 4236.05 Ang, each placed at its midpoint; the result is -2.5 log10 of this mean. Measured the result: -0.11 mag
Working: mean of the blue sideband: 12.8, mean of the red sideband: 13.4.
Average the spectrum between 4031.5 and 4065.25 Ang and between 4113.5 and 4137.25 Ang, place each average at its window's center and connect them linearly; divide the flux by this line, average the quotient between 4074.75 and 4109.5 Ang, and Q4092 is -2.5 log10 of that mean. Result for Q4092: 0.02 mag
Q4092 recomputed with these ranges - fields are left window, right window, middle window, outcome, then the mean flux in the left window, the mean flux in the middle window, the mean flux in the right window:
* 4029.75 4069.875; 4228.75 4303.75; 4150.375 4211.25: -0.10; 12.9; 13.9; 12.5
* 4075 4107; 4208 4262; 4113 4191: -0.06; 13.4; 14.2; 13.4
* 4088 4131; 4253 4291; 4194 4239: -0.03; 13.9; 13.3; 12.4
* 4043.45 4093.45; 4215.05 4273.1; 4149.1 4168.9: -0.07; 13.3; 14.1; 13.1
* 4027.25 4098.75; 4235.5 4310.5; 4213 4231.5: -0.07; 13.3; 13.2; 12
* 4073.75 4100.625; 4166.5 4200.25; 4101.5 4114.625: 0.04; 13.8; 13.3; 13.9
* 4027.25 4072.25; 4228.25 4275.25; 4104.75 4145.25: -0.09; 12.9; 14.2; 13.1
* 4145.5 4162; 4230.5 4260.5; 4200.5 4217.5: -0.02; 14.1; 13.9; 13.4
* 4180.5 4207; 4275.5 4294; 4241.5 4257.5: -0.05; 13.6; 13.5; 12.3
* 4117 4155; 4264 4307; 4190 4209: -0.05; 14.1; 13.6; 11.6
